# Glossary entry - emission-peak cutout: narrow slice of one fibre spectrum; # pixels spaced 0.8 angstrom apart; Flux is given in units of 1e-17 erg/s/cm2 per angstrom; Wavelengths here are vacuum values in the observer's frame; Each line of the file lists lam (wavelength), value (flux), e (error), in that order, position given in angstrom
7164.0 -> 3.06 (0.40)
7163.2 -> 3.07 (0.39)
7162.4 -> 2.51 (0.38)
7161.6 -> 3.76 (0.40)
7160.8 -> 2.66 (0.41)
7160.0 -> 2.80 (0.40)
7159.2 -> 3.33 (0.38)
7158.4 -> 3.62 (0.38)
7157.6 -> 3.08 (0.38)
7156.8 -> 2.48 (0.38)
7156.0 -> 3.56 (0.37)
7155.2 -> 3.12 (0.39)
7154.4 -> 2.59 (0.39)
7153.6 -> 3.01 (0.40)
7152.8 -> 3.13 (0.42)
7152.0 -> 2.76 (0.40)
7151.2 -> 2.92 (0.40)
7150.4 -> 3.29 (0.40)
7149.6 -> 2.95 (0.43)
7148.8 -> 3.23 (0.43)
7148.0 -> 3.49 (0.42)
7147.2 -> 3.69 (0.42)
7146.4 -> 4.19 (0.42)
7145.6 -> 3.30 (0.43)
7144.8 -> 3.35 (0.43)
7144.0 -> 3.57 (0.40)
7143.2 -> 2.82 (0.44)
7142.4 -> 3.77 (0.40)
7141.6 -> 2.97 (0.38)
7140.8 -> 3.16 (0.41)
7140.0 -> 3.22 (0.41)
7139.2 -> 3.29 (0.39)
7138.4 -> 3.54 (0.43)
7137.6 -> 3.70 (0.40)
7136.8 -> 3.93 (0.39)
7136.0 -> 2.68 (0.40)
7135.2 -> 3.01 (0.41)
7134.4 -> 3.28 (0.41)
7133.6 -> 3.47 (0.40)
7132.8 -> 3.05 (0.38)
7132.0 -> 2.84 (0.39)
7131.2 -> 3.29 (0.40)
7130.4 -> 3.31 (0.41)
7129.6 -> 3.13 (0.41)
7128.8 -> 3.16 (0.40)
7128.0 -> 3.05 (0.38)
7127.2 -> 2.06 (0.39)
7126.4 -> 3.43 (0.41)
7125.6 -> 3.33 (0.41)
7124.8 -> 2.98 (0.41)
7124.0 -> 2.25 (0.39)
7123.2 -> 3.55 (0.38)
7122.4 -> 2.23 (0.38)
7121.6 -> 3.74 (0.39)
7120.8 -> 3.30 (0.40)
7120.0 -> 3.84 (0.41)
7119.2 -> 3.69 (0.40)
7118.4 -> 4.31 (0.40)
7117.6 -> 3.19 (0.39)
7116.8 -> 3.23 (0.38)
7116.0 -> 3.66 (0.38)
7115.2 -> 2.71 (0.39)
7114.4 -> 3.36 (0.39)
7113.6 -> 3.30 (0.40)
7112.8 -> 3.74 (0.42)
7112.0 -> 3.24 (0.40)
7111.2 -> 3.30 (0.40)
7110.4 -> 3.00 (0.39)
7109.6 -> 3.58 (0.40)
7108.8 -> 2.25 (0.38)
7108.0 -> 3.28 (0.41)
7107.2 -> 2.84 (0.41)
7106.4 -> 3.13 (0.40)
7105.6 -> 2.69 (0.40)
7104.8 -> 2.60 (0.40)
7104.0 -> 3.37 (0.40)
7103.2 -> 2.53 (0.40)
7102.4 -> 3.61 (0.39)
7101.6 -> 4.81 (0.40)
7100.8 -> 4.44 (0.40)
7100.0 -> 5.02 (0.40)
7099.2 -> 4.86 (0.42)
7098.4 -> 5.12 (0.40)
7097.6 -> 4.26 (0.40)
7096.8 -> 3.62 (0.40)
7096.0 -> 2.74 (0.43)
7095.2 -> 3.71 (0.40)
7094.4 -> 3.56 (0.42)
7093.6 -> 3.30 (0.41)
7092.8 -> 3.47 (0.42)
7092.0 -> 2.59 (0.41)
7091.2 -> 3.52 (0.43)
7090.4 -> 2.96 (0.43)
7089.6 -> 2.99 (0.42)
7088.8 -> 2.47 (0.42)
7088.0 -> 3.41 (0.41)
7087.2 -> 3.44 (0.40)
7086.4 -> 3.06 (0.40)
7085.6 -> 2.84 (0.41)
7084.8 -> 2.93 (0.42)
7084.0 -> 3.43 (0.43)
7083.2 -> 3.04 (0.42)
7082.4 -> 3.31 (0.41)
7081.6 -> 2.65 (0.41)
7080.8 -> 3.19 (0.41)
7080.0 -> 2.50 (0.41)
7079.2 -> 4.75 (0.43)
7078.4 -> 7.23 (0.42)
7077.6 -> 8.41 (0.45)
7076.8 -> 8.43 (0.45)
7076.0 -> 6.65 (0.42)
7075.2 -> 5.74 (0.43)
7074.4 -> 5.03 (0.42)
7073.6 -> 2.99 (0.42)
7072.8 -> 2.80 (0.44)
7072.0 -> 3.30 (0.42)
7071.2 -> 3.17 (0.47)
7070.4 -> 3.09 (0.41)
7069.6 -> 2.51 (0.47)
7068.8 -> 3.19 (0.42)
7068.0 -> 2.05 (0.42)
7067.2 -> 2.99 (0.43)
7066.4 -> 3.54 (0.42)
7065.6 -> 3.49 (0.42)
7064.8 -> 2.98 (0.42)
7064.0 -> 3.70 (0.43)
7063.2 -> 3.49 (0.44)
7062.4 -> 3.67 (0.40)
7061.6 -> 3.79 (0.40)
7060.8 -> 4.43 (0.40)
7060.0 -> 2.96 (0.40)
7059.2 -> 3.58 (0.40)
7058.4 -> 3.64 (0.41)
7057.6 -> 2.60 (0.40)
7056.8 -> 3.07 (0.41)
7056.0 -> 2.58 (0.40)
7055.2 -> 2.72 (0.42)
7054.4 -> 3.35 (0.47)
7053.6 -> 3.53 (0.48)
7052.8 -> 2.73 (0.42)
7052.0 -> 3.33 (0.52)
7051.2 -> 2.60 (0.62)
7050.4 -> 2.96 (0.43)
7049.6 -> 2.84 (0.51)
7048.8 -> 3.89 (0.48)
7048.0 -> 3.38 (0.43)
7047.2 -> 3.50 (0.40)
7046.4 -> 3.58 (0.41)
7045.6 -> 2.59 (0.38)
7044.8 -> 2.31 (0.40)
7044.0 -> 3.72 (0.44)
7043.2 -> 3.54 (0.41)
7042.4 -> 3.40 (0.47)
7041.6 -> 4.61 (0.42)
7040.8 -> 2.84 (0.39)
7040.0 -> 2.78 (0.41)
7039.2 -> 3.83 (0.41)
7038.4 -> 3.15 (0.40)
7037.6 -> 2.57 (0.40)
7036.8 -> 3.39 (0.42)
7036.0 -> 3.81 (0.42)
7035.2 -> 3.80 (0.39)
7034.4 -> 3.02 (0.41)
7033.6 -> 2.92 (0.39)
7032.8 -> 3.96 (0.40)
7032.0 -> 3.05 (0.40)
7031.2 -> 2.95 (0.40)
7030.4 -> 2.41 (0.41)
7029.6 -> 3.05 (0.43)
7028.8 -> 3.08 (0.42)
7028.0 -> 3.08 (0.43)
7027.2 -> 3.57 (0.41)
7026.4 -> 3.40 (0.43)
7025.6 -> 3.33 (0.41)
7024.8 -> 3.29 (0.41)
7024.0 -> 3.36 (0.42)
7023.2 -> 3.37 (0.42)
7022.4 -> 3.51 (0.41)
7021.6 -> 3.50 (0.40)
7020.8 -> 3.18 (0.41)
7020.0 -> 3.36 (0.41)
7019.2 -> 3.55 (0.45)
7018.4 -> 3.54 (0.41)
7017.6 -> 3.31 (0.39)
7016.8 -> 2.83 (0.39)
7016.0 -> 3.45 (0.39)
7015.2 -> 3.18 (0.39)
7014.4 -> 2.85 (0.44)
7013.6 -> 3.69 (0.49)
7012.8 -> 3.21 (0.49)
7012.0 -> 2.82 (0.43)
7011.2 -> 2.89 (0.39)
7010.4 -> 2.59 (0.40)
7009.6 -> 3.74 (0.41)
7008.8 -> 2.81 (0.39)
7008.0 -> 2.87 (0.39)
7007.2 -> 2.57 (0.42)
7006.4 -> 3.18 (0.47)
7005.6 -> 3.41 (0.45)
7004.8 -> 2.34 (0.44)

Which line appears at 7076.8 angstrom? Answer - H-alpha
